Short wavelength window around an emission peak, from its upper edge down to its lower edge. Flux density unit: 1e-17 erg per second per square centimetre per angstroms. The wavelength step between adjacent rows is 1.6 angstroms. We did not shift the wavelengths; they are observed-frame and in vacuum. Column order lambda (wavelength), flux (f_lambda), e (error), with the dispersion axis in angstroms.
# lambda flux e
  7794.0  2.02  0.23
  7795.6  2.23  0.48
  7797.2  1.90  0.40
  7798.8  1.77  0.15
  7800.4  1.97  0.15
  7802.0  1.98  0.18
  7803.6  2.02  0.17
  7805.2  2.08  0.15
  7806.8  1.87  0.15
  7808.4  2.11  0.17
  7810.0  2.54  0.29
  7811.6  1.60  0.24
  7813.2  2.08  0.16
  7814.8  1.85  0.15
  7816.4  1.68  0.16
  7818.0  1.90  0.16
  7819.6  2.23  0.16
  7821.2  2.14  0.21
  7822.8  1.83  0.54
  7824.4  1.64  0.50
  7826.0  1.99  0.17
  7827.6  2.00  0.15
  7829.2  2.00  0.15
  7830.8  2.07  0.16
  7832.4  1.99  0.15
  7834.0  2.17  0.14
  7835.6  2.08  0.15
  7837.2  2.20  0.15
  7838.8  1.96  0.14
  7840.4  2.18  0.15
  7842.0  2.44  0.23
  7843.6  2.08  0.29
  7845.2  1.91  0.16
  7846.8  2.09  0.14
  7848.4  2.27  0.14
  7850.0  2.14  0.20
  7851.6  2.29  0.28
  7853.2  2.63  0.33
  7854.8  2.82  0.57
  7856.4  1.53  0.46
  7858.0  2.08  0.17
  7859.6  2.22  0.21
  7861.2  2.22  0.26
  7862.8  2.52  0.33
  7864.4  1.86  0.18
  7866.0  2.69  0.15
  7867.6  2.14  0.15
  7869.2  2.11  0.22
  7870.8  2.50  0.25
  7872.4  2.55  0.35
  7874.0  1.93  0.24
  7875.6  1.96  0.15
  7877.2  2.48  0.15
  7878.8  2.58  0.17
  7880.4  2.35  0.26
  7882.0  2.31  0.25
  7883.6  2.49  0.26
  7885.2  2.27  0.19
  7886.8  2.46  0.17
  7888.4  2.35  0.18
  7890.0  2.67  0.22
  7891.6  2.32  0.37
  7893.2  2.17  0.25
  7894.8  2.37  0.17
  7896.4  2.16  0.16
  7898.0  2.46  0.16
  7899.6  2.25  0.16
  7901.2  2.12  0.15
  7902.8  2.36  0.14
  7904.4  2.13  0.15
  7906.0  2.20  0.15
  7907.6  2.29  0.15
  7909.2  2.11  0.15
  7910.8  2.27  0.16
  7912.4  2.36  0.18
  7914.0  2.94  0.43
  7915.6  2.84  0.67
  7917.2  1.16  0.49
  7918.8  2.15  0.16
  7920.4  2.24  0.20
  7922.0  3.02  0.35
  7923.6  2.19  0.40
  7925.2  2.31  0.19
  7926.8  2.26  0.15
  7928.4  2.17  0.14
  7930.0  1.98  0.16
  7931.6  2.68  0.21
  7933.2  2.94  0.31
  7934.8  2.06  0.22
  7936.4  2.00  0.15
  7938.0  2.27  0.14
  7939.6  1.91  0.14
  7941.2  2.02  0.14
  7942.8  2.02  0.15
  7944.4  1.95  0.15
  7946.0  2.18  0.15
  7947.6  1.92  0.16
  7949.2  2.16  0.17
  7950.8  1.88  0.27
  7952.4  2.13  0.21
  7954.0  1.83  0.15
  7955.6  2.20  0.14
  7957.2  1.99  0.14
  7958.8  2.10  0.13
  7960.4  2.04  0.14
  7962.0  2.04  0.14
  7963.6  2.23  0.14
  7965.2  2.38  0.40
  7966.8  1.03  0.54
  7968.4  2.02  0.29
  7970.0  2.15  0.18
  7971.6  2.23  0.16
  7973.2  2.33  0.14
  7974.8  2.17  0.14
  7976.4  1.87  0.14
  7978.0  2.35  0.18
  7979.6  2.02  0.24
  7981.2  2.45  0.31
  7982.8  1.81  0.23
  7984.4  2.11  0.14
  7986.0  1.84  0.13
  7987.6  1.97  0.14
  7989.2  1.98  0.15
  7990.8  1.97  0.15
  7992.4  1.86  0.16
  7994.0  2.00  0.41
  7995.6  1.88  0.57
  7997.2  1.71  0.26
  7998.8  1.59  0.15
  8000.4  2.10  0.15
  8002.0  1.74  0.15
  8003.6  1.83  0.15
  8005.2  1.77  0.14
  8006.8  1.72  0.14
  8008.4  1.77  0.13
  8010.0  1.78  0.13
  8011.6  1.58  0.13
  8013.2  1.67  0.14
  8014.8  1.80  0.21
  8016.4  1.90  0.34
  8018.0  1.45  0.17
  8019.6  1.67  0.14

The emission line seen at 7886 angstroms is Mg II 2798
